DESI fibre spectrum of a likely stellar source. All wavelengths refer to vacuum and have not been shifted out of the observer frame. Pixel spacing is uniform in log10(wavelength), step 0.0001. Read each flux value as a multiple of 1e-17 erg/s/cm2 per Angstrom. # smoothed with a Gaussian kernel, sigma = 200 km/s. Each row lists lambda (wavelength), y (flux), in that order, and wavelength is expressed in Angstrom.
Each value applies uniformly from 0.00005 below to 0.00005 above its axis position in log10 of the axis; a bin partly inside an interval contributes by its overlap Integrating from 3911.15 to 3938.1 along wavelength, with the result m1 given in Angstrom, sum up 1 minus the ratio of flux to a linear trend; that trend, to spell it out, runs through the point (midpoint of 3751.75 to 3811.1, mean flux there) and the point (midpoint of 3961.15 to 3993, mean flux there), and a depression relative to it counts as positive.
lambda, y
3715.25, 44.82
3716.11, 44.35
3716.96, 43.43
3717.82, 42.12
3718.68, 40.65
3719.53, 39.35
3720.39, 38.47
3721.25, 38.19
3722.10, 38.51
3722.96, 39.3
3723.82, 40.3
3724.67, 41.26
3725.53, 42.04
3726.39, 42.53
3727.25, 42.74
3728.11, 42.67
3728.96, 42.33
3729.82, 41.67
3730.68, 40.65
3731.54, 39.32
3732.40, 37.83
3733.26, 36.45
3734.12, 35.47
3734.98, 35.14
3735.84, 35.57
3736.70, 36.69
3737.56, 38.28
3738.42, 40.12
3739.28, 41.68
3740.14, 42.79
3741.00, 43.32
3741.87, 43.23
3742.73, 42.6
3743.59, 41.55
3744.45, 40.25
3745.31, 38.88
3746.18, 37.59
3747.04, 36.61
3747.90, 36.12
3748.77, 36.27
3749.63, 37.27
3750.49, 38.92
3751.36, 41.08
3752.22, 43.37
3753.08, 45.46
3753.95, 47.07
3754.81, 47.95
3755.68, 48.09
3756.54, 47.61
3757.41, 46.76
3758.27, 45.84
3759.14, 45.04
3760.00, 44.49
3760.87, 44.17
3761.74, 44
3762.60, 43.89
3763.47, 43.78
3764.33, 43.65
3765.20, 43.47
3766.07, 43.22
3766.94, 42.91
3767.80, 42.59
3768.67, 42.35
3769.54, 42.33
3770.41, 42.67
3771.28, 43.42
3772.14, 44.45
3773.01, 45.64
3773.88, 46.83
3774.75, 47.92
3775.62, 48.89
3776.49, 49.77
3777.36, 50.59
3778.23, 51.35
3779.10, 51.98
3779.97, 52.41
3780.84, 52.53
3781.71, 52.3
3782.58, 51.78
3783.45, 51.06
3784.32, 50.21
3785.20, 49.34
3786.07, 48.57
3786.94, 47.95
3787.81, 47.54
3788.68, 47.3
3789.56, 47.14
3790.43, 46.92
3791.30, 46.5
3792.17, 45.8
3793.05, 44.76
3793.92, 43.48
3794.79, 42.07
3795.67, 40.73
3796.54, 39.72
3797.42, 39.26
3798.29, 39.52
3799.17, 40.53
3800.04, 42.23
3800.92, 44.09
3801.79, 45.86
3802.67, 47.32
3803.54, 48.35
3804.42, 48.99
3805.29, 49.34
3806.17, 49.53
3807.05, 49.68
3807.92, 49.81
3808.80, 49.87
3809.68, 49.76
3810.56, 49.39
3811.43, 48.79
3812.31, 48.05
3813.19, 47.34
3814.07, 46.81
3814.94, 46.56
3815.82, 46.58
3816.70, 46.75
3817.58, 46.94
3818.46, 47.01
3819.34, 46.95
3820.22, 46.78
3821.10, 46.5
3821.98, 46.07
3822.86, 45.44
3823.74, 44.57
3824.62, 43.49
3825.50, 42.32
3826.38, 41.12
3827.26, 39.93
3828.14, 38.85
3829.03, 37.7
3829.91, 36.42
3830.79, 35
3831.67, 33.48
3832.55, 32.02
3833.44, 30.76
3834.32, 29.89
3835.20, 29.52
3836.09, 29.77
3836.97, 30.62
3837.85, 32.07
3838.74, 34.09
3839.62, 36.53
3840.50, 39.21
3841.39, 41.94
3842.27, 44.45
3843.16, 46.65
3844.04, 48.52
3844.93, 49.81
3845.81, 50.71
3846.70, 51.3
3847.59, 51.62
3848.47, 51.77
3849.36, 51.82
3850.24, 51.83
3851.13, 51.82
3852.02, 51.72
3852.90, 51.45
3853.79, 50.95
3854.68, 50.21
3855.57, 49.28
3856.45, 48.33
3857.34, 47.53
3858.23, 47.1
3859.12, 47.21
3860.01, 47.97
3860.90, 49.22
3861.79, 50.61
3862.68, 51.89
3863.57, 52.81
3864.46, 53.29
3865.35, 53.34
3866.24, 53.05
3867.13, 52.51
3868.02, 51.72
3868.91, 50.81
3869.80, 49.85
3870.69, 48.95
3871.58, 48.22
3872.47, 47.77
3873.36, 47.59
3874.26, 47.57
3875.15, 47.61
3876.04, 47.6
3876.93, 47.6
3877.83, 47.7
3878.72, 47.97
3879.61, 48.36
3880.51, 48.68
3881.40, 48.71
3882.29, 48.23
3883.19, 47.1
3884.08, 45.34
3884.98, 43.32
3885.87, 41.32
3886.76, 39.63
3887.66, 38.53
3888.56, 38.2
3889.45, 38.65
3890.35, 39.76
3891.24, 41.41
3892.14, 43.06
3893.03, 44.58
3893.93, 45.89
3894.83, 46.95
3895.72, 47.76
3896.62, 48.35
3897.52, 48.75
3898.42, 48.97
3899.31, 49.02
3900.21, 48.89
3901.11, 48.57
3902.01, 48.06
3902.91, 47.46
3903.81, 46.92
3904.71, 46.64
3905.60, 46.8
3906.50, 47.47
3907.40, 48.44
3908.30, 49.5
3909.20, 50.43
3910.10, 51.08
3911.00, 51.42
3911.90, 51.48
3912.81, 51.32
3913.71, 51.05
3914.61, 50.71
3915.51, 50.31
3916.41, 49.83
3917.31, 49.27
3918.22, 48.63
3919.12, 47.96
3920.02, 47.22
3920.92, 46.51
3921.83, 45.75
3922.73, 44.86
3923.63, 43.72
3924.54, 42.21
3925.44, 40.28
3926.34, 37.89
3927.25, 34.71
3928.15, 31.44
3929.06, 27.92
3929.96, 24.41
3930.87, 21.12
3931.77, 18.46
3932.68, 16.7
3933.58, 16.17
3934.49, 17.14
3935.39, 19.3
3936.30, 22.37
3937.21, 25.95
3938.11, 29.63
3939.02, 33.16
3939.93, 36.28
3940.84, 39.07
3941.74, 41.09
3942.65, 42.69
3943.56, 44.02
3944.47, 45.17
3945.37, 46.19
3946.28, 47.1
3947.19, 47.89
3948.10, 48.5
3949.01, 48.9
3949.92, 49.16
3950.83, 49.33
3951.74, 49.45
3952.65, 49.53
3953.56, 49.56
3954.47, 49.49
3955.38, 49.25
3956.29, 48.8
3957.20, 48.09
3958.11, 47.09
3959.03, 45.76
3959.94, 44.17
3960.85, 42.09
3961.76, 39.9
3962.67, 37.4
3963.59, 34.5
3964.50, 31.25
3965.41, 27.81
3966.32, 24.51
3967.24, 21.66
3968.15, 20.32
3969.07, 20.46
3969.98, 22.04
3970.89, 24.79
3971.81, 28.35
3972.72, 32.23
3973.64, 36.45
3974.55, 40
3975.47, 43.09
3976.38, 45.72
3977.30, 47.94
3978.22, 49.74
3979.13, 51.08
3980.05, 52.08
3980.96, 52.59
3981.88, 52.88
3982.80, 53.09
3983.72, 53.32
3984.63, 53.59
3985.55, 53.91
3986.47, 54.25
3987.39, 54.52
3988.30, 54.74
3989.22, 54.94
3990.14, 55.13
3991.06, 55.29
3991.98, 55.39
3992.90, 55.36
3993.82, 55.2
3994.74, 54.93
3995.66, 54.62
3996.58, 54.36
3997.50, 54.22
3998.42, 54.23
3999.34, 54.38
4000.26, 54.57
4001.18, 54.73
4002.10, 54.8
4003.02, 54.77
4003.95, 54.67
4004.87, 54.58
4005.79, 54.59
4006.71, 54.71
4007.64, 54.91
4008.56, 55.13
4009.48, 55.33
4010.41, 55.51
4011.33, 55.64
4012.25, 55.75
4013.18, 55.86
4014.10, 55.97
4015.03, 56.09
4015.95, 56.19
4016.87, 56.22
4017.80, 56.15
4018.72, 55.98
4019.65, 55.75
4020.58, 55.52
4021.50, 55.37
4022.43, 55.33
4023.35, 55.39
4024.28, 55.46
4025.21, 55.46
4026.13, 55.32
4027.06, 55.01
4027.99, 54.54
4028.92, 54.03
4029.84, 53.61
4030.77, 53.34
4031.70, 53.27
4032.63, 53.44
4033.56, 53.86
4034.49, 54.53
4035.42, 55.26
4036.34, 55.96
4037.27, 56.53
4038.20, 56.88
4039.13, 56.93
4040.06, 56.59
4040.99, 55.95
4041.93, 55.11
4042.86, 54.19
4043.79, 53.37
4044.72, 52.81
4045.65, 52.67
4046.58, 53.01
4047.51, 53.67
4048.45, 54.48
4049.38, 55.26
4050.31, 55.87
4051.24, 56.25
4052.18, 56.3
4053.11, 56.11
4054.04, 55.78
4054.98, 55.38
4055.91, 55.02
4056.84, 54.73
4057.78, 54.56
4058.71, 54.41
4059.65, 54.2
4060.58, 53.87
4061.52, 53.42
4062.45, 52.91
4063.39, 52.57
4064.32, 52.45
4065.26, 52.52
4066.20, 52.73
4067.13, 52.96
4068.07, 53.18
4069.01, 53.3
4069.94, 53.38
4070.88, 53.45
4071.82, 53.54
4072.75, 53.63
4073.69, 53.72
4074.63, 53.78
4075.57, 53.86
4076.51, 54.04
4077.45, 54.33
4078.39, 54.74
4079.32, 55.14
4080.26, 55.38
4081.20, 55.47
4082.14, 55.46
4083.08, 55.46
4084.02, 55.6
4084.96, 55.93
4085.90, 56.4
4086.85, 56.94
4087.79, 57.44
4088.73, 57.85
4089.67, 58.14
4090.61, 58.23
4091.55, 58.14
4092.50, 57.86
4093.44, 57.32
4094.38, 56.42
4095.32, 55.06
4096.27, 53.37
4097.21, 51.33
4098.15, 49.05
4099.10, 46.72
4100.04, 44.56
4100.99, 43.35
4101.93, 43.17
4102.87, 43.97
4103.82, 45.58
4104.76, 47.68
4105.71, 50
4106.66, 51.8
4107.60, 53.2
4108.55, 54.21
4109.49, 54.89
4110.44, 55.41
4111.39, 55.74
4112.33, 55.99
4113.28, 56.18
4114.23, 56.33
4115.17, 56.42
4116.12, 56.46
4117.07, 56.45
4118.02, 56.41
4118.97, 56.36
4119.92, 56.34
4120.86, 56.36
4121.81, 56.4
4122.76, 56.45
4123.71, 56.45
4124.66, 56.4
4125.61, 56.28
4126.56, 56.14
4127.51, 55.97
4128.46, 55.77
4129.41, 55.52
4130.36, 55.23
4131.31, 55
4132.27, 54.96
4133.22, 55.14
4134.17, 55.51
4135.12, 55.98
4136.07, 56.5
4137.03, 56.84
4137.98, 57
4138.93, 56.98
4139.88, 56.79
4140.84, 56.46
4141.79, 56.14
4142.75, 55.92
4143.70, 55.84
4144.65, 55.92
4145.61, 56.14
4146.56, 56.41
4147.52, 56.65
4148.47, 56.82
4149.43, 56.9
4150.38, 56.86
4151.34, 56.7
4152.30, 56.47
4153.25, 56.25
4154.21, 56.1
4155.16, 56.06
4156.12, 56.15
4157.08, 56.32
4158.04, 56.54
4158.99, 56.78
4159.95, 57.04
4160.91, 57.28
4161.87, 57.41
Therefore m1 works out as 4.0 Angstrom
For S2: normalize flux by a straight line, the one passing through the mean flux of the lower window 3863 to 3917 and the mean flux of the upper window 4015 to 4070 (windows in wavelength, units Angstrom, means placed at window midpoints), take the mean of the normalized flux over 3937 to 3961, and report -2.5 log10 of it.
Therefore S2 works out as 0.13 mag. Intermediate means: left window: 47.7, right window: 54.7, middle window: 44.6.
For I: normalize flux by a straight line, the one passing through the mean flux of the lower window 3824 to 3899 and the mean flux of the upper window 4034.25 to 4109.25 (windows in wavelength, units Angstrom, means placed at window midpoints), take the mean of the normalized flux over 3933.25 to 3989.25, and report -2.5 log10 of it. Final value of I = 0.20 mag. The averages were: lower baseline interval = 45.1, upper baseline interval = 53.8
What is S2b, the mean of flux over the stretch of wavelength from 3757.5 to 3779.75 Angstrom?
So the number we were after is 45.5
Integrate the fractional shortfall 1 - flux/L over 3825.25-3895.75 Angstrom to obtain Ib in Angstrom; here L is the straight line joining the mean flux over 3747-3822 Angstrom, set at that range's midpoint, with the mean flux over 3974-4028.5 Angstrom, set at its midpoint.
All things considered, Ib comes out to 5.5 Angstrom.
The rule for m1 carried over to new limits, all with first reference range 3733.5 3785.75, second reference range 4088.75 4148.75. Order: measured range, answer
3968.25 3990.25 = 2.5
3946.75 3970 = 4.3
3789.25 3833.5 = 1.2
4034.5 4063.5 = -1.3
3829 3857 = 2.3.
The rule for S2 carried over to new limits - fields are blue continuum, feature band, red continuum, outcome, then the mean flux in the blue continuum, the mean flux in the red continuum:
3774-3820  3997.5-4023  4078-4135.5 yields -0.06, 47.4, 54.4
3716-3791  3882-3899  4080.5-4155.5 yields 0.09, 43.5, 54.9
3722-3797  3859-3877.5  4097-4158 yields -0.07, 43.7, 54.6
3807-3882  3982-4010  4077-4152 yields -0.08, 45.9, 54.9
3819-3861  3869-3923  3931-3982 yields -0.16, 43.3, 38.1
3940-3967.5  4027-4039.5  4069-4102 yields -0.11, 43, 54.1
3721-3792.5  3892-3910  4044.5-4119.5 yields 0.01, 43.7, 53.9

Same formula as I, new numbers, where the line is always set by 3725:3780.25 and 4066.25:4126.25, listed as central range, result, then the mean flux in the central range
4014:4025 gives -0.09 mag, 55.8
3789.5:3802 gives 0.03 mag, 43.1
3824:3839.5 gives 0.27 mag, 35.3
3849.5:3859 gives -0.09 mag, 50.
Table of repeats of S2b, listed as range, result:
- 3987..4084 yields 54.7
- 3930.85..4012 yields 44.2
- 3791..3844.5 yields 42.6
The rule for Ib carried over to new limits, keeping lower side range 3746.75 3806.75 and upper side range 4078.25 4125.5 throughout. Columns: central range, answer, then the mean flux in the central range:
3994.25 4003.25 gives -0.6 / 54.6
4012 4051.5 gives -2.1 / 55.1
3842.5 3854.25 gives -0.8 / 50.6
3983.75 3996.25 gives -0.9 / 54.7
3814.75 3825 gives 0.1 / 46.1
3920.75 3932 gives 3.2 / 35.4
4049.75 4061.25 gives -0.5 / 55.2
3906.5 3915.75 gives -0.3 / 50.4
